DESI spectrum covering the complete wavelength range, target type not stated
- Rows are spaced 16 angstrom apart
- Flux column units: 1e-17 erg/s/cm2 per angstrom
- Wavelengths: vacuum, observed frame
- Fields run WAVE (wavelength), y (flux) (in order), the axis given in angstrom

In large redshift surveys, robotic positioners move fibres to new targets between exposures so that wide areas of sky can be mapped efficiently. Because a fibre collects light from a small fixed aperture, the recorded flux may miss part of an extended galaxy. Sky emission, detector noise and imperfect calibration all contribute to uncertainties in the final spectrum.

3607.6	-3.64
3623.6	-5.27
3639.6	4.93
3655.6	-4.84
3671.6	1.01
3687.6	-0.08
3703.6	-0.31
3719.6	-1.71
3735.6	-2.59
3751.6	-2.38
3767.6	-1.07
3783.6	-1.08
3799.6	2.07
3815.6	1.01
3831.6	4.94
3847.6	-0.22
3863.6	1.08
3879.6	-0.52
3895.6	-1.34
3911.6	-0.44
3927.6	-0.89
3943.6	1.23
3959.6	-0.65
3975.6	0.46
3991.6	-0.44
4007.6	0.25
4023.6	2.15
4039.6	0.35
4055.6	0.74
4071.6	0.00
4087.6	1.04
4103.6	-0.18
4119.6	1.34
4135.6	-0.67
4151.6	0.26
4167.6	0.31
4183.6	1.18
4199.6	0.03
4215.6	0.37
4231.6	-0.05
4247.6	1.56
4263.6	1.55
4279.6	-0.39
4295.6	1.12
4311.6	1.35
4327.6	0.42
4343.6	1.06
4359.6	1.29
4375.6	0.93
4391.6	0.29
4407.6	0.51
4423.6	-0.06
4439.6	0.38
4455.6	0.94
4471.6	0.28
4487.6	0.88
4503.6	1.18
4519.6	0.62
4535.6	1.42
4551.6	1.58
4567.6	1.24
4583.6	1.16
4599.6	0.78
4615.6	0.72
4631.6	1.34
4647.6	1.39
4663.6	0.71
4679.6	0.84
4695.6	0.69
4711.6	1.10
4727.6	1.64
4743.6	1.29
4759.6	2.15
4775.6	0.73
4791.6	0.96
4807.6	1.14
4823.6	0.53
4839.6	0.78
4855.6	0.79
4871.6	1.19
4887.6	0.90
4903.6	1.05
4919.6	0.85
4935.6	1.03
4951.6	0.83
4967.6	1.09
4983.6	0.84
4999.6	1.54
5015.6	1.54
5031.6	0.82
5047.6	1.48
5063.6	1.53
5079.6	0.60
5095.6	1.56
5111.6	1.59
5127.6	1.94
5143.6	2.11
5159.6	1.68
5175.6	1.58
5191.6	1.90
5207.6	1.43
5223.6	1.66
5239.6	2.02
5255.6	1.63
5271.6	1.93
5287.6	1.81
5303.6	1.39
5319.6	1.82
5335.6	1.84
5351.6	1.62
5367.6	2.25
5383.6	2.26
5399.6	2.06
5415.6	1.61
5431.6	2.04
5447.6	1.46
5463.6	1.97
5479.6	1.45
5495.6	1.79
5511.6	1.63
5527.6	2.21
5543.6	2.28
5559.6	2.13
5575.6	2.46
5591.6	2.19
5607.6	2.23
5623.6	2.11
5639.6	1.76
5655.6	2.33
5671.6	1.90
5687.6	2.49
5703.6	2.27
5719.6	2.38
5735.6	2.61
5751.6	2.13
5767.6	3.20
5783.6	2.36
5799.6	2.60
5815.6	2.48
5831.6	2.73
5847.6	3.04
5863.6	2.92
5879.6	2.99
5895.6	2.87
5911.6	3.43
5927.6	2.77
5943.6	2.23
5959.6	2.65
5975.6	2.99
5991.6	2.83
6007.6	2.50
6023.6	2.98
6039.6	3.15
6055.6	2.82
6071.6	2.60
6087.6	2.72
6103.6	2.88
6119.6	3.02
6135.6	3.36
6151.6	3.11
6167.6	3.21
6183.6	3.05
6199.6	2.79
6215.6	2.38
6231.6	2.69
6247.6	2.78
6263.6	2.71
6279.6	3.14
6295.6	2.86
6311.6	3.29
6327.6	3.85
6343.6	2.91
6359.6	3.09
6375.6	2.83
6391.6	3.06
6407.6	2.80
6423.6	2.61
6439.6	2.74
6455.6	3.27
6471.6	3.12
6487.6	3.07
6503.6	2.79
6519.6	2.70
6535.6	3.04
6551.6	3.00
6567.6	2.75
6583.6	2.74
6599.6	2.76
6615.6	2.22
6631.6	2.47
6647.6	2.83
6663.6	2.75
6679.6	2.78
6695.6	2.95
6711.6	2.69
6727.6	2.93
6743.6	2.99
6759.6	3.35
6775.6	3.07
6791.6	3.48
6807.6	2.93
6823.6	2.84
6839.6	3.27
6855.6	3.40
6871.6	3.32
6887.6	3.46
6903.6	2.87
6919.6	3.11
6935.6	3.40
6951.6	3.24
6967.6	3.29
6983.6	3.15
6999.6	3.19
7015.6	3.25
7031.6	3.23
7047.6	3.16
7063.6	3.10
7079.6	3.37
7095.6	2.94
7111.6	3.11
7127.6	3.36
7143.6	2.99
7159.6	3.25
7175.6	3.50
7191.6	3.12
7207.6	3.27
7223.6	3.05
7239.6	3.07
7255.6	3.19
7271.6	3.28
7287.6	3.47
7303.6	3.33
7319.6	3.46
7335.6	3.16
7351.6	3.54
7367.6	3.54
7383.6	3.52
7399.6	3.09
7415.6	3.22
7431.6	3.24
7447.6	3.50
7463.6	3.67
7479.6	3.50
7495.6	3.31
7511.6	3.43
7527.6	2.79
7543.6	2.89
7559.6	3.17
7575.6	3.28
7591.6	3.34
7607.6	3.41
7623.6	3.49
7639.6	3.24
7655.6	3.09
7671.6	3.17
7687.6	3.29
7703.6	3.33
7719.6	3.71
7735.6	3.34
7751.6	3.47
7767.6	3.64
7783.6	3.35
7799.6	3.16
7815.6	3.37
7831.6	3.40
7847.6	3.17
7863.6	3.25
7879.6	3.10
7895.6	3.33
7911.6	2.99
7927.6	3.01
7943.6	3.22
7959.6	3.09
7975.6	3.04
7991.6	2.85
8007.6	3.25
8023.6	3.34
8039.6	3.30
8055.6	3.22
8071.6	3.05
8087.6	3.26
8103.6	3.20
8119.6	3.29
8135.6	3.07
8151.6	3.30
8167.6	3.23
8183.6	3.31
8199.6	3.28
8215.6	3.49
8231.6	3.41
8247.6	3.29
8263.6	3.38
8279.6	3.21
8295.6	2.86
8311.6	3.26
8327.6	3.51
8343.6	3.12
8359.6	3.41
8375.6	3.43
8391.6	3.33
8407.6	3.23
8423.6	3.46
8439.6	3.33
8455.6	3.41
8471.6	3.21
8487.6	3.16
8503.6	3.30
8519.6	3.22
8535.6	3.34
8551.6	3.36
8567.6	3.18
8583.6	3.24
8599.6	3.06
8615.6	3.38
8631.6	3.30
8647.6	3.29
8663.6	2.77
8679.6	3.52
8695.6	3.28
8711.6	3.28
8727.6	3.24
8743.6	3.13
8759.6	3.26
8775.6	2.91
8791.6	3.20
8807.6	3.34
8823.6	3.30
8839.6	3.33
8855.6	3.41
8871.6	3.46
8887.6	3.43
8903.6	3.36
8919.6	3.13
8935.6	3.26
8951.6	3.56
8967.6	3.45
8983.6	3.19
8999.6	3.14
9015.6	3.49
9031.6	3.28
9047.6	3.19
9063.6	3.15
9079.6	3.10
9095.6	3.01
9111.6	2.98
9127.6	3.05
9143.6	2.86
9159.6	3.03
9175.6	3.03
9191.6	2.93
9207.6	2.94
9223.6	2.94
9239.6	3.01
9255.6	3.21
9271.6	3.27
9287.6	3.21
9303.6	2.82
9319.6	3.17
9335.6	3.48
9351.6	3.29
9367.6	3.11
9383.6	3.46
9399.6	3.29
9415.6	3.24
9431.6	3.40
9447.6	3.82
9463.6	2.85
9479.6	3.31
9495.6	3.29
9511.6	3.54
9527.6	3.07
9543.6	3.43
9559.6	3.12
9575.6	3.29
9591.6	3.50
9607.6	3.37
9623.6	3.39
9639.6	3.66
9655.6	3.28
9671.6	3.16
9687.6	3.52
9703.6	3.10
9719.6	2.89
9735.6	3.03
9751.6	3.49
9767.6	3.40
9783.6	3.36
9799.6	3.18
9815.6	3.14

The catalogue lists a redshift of 0.28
